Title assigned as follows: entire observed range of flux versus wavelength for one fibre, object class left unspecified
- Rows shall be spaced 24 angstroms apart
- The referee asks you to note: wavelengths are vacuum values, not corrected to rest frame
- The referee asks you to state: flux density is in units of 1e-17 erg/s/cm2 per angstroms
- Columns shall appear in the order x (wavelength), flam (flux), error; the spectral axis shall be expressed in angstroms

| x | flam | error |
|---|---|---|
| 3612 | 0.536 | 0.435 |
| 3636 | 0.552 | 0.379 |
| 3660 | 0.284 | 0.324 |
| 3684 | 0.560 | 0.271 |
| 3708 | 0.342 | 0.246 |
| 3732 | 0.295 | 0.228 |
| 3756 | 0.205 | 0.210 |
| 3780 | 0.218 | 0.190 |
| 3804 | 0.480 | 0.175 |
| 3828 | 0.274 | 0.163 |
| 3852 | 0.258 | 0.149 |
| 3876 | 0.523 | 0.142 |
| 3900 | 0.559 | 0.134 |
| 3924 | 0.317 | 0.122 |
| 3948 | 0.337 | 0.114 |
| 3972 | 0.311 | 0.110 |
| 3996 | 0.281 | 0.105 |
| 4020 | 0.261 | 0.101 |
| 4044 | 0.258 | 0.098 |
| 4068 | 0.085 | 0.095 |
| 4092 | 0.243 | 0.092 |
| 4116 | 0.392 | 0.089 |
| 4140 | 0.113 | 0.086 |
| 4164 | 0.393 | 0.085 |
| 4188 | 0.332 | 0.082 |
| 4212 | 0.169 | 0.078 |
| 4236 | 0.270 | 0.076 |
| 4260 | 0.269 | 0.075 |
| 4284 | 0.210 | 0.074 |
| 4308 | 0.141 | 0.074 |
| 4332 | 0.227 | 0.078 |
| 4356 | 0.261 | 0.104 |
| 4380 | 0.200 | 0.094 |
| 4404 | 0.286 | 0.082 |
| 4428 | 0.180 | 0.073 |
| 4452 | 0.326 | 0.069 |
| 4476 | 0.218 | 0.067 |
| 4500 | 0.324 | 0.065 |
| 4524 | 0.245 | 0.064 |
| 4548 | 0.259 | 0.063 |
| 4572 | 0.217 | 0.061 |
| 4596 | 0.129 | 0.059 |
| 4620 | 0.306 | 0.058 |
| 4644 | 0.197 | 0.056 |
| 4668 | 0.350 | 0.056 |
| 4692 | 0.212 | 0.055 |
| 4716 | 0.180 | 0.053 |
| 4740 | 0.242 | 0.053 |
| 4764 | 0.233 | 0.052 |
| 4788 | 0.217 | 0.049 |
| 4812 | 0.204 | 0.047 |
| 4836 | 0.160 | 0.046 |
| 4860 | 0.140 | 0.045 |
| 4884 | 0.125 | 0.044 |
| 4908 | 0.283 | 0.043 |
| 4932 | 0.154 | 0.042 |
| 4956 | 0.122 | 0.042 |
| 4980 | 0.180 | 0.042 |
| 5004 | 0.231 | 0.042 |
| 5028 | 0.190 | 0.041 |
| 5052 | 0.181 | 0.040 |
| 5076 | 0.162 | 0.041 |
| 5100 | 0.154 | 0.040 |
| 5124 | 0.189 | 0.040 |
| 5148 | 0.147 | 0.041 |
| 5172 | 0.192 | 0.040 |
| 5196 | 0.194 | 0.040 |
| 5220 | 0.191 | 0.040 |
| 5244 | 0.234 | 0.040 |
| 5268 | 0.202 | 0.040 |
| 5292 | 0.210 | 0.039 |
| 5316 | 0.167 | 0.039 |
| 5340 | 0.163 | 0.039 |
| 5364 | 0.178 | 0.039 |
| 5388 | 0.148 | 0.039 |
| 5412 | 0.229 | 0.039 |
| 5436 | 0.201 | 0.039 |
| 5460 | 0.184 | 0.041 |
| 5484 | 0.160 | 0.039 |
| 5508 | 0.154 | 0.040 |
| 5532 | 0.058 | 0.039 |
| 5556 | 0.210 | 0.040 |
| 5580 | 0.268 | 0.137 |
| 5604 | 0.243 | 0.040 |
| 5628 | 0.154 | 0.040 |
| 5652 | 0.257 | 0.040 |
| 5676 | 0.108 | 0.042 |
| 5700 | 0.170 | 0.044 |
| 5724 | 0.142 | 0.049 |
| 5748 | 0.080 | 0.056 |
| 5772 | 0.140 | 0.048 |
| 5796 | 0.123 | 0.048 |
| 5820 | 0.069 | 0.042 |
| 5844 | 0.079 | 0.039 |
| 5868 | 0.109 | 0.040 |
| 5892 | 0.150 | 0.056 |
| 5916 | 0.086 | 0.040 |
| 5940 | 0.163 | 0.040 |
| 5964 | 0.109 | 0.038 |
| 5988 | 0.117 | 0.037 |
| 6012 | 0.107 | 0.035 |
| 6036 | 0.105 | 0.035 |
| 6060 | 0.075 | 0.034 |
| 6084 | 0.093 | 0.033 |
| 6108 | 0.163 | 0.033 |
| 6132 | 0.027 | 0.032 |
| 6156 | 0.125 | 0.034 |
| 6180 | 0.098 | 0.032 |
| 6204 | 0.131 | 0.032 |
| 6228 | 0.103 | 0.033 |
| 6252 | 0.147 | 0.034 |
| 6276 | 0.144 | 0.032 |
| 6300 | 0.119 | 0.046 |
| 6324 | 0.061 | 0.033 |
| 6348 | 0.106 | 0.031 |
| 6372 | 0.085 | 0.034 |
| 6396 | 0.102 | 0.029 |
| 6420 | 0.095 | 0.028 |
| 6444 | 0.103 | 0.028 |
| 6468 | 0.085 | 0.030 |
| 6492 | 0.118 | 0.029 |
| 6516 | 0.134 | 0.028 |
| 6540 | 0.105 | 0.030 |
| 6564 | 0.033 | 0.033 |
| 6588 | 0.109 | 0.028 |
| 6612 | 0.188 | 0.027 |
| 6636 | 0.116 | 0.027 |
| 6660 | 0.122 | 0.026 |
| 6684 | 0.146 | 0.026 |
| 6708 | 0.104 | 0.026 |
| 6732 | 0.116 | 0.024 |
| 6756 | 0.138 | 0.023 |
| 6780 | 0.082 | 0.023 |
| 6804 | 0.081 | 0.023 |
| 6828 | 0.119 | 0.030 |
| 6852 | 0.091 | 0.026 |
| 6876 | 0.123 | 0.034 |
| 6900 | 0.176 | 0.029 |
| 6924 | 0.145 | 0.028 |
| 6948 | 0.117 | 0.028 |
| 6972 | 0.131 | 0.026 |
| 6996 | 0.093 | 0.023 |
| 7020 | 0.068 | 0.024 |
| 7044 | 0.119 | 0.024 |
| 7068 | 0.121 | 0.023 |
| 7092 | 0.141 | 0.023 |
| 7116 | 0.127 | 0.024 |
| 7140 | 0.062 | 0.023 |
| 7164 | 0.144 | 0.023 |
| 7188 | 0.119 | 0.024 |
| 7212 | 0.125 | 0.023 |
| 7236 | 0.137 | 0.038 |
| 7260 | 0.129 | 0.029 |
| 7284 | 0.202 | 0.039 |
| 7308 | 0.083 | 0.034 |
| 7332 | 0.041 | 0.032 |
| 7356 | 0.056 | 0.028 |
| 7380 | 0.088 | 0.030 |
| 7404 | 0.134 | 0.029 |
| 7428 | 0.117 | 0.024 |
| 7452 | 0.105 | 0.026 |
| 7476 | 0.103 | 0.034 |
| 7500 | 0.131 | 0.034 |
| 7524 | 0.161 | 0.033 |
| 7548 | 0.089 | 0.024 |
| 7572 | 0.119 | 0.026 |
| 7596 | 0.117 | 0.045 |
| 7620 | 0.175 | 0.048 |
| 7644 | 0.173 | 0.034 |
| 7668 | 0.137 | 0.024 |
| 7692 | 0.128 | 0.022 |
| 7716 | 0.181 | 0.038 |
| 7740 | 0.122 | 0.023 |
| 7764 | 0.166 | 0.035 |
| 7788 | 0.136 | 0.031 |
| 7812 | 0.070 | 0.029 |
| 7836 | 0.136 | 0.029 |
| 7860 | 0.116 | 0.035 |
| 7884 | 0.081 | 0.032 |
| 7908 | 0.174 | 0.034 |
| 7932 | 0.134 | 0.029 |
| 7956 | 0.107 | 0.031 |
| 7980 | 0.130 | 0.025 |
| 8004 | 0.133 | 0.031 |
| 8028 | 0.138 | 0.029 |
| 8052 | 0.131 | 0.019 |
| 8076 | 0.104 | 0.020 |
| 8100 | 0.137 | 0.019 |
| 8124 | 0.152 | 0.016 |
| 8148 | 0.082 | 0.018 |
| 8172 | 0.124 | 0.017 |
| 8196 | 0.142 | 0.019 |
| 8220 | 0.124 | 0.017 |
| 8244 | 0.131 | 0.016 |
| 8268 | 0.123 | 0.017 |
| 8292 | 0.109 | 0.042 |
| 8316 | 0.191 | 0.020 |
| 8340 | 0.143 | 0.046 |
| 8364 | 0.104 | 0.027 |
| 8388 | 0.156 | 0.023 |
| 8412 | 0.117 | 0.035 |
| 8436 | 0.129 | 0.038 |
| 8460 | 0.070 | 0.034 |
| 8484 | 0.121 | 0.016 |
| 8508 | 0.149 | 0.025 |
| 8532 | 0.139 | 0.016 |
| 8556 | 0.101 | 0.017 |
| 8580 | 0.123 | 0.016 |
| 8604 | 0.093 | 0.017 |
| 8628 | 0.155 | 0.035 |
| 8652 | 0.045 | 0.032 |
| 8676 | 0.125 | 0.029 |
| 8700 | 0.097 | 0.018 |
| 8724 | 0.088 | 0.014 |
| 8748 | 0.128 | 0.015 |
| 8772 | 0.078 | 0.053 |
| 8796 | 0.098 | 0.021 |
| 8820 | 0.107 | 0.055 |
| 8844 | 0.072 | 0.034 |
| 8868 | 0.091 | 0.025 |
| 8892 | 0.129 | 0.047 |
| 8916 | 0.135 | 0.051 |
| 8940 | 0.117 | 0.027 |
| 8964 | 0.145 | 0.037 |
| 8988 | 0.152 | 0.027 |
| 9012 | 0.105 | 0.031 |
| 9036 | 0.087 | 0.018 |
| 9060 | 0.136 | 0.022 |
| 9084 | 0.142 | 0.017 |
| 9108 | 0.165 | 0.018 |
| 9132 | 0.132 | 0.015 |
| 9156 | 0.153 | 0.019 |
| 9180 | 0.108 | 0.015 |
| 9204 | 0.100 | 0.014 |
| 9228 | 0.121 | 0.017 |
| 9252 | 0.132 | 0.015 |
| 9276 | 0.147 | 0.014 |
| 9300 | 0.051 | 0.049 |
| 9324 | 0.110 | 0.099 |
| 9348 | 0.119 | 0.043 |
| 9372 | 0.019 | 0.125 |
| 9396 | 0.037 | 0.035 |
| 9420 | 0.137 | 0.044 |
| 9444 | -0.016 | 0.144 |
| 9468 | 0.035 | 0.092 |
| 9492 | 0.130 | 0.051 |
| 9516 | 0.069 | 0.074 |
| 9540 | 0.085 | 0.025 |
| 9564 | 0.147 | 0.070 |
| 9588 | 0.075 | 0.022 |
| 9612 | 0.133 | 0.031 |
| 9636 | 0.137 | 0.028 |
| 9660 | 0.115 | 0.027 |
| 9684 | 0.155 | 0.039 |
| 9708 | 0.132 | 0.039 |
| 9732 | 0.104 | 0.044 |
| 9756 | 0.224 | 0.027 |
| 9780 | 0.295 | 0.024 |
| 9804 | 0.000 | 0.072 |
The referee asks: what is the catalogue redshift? 1.62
